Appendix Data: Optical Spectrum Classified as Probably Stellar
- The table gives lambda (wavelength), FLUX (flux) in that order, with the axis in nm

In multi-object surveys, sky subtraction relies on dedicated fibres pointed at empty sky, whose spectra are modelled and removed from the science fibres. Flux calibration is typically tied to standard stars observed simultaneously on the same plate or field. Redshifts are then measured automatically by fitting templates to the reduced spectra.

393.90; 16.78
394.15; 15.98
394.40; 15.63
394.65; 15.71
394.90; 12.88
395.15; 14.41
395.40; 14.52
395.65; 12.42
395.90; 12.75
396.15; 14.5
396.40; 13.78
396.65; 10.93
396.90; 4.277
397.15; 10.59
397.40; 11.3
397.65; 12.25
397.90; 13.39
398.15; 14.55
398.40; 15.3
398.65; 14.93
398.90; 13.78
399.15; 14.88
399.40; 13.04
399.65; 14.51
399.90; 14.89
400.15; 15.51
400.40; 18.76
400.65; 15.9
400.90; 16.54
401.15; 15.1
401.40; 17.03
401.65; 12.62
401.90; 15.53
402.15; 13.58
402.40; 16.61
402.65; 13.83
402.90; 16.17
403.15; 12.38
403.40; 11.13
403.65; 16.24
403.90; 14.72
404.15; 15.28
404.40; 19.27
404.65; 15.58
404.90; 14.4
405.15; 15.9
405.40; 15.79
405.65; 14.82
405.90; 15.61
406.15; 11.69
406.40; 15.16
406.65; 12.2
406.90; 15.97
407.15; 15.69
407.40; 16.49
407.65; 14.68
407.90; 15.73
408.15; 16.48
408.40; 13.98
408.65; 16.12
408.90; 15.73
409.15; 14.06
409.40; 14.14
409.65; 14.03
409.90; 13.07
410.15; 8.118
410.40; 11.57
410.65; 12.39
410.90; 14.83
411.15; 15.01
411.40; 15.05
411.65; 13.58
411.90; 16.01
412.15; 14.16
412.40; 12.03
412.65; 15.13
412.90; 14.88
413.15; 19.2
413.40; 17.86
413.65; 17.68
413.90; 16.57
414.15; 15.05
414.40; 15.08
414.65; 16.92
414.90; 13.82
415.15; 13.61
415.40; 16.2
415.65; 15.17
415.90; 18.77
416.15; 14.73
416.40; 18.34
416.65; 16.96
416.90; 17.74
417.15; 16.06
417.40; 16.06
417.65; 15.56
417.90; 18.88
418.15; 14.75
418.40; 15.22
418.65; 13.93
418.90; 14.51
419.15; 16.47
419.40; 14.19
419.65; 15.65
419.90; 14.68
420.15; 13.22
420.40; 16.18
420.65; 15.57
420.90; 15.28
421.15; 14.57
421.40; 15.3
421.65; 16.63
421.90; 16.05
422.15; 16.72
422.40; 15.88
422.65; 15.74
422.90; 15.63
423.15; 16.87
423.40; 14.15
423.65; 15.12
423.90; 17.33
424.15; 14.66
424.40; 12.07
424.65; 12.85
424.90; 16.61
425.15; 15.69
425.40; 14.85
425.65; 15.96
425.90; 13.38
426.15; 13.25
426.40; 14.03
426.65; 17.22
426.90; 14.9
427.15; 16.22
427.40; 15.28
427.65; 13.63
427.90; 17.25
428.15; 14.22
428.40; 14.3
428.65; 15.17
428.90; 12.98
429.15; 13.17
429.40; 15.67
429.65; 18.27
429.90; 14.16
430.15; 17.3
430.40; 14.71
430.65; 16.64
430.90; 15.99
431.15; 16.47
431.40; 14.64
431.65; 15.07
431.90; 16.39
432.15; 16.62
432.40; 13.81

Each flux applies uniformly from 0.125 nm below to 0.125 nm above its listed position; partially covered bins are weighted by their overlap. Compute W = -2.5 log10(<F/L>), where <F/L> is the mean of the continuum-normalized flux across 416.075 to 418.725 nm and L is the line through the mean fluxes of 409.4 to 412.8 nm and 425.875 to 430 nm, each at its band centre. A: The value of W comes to -0.16 mag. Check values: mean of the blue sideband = 13.5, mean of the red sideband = 14.9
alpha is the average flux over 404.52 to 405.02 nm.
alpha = 15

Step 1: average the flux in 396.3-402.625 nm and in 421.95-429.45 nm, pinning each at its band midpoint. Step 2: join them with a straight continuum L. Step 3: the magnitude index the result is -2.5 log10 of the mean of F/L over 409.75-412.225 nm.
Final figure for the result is 0.08 mag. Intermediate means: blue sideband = 14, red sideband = 15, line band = 13.4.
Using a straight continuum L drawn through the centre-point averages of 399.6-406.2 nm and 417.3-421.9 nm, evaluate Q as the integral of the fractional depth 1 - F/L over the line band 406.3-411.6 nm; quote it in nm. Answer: 0.34 nm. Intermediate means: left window 15.2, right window 15.4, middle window 14.3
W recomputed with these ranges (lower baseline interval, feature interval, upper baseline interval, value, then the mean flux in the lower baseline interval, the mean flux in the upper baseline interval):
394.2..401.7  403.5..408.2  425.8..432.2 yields -0.08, 13.9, 15.3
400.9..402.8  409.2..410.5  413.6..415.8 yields 0.24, 15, 15.5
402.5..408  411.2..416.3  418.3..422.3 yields -0.03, 14.9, 15.3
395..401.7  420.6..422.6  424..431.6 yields -0.07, 13.8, 15.1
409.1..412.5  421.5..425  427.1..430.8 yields -0.06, 13.4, 15.3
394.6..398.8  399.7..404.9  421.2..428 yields -0.15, 12.8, 15.3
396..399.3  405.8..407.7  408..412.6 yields -0.08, 12.7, 13.9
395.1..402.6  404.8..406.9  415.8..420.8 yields 0.01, 13.9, 15.9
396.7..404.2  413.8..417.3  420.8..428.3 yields -0.09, 14.1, 15.2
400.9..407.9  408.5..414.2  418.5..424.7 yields 0.03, 15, 15.2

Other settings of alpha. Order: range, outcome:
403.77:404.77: 16.2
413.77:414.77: 15.9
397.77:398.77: 14.5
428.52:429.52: 14.2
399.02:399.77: 14.1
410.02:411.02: 11.7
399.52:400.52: 15.9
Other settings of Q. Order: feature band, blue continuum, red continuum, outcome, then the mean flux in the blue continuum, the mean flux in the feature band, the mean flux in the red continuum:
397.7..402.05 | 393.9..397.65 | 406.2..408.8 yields -0.411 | 12.9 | 15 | 15.2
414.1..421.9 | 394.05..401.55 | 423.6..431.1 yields -0.479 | 14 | 15.7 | 15.1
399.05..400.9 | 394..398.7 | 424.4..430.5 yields -0.287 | 13.2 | 15.4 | 15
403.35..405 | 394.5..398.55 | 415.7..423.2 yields -0.196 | 12.8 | 15.4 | 15.9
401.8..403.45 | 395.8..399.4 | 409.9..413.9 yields -0.121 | 12.7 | 14.3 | 14.5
